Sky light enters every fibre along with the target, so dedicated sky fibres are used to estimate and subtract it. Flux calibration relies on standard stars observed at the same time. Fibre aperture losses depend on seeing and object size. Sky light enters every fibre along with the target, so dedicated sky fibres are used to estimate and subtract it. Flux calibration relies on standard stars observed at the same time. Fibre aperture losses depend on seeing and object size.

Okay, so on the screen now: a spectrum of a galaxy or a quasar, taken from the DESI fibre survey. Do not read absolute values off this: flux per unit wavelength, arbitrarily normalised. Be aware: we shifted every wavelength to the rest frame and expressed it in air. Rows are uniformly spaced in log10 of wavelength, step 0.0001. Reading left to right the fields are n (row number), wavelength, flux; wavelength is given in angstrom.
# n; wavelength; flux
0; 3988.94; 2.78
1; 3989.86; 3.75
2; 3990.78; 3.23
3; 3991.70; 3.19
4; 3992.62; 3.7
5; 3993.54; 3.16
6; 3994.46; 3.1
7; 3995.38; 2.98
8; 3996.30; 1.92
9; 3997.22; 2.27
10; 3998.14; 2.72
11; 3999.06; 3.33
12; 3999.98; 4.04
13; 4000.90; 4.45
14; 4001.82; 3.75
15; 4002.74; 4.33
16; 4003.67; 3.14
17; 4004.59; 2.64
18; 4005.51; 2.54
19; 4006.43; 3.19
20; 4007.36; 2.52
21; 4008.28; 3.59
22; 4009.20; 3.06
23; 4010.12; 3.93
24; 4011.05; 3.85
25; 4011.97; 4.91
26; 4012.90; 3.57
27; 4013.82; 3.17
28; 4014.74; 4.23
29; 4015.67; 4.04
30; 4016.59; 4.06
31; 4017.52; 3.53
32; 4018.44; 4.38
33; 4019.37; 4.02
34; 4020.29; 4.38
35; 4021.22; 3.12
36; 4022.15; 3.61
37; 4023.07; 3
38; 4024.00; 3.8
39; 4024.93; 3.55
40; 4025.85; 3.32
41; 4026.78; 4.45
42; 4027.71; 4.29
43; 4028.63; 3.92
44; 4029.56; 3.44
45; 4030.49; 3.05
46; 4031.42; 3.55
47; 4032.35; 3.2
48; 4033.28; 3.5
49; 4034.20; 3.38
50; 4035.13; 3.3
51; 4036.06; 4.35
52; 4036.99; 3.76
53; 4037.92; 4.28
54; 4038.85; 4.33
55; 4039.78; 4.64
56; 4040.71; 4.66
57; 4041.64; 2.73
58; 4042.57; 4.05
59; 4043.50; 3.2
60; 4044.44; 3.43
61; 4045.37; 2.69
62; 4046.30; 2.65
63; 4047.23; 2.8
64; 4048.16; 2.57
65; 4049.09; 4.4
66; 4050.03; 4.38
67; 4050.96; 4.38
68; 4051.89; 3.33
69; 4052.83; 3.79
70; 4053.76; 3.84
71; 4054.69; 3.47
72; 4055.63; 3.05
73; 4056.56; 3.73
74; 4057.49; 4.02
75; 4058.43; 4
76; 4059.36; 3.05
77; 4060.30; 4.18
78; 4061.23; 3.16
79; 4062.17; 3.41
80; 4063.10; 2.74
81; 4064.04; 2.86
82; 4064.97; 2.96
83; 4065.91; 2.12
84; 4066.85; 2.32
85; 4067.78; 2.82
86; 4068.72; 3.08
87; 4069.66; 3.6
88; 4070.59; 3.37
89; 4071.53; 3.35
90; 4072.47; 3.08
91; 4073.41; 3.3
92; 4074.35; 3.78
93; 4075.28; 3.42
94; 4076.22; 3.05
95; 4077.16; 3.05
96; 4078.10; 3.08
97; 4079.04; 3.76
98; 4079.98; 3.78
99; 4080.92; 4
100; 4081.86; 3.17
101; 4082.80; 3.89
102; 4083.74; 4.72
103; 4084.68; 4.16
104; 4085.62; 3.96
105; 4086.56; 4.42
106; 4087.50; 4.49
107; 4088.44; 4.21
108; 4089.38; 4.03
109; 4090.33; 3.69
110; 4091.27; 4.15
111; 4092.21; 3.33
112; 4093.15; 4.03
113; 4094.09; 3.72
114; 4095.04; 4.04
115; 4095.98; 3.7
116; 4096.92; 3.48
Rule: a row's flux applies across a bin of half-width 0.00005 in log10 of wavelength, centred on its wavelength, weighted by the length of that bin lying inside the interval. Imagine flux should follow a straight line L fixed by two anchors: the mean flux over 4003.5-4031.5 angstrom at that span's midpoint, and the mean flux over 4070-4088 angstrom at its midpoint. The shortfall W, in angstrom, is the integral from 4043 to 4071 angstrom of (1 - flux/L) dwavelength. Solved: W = 2.6 angstrom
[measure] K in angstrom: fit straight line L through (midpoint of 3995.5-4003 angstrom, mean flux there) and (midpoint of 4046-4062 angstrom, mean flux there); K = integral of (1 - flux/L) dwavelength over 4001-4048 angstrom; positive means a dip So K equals -2.5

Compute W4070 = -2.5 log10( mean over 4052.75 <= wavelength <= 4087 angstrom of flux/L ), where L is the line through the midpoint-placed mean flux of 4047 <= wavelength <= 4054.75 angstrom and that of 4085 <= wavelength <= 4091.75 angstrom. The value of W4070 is 0.14 mag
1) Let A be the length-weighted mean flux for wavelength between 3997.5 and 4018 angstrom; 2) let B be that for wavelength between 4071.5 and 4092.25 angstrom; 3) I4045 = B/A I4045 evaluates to 1.1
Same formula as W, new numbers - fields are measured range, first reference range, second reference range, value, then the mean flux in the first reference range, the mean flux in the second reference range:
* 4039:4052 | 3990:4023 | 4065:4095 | -0.23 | 3.47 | 3.58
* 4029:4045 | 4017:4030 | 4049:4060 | 0.34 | 3.77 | 3.77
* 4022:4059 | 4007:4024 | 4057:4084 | -0.99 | 3.73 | 3.34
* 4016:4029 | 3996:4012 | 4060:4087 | -1.87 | 3.32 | 3.39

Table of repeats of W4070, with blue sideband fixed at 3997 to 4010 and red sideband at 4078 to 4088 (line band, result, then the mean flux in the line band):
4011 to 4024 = -0.13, 3.85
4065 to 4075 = 0.25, 3.08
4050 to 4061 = 0.00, 3.73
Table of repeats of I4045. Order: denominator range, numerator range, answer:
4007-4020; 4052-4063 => 0.94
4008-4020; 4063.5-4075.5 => 0.79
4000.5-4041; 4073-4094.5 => 1.02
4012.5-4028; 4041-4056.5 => 0.91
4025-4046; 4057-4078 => 0.87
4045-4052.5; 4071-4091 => 1.09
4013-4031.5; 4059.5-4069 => 0.79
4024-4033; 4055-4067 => 0.88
